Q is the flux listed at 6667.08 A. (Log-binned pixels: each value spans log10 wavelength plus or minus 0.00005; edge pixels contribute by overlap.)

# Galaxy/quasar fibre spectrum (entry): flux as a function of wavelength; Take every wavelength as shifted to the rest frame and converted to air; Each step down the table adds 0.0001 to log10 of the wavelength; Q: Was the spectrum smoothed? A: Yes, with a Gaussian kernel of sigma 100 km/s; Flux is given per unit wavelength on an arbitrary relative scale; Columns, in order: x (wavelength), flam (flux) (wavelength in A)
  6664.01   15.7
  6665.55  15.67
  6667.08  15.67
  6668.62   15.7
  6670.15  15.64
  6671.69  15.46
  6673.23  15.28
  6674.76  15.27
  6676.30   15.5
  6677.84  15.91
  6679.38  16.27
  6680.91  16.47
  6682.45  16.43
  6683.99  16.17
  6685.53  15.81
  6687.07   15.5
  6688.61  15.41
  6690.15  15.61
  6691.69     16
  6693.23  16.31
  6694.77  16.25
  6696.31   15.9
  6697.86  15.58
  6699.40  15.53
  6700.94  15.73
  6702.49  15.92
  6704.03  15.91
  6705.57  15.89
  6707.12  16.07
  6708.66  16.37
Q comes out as 15.67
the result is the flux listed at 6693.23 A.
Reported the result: 16.31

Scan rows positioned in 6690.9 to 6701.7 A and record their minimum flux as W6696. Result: 15.53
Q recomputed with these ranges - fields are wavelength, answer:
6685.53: 15.81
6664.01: 15.7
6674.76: 15.27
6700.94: 15.73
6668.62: 15.7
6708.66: 16.37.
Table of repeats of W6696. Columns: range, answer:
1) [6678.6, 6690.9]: 15.41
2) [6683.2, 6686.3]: 15.81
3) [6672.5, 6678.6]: 15.27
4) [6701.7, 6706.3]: 15.89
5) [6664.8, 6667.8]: 15.67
